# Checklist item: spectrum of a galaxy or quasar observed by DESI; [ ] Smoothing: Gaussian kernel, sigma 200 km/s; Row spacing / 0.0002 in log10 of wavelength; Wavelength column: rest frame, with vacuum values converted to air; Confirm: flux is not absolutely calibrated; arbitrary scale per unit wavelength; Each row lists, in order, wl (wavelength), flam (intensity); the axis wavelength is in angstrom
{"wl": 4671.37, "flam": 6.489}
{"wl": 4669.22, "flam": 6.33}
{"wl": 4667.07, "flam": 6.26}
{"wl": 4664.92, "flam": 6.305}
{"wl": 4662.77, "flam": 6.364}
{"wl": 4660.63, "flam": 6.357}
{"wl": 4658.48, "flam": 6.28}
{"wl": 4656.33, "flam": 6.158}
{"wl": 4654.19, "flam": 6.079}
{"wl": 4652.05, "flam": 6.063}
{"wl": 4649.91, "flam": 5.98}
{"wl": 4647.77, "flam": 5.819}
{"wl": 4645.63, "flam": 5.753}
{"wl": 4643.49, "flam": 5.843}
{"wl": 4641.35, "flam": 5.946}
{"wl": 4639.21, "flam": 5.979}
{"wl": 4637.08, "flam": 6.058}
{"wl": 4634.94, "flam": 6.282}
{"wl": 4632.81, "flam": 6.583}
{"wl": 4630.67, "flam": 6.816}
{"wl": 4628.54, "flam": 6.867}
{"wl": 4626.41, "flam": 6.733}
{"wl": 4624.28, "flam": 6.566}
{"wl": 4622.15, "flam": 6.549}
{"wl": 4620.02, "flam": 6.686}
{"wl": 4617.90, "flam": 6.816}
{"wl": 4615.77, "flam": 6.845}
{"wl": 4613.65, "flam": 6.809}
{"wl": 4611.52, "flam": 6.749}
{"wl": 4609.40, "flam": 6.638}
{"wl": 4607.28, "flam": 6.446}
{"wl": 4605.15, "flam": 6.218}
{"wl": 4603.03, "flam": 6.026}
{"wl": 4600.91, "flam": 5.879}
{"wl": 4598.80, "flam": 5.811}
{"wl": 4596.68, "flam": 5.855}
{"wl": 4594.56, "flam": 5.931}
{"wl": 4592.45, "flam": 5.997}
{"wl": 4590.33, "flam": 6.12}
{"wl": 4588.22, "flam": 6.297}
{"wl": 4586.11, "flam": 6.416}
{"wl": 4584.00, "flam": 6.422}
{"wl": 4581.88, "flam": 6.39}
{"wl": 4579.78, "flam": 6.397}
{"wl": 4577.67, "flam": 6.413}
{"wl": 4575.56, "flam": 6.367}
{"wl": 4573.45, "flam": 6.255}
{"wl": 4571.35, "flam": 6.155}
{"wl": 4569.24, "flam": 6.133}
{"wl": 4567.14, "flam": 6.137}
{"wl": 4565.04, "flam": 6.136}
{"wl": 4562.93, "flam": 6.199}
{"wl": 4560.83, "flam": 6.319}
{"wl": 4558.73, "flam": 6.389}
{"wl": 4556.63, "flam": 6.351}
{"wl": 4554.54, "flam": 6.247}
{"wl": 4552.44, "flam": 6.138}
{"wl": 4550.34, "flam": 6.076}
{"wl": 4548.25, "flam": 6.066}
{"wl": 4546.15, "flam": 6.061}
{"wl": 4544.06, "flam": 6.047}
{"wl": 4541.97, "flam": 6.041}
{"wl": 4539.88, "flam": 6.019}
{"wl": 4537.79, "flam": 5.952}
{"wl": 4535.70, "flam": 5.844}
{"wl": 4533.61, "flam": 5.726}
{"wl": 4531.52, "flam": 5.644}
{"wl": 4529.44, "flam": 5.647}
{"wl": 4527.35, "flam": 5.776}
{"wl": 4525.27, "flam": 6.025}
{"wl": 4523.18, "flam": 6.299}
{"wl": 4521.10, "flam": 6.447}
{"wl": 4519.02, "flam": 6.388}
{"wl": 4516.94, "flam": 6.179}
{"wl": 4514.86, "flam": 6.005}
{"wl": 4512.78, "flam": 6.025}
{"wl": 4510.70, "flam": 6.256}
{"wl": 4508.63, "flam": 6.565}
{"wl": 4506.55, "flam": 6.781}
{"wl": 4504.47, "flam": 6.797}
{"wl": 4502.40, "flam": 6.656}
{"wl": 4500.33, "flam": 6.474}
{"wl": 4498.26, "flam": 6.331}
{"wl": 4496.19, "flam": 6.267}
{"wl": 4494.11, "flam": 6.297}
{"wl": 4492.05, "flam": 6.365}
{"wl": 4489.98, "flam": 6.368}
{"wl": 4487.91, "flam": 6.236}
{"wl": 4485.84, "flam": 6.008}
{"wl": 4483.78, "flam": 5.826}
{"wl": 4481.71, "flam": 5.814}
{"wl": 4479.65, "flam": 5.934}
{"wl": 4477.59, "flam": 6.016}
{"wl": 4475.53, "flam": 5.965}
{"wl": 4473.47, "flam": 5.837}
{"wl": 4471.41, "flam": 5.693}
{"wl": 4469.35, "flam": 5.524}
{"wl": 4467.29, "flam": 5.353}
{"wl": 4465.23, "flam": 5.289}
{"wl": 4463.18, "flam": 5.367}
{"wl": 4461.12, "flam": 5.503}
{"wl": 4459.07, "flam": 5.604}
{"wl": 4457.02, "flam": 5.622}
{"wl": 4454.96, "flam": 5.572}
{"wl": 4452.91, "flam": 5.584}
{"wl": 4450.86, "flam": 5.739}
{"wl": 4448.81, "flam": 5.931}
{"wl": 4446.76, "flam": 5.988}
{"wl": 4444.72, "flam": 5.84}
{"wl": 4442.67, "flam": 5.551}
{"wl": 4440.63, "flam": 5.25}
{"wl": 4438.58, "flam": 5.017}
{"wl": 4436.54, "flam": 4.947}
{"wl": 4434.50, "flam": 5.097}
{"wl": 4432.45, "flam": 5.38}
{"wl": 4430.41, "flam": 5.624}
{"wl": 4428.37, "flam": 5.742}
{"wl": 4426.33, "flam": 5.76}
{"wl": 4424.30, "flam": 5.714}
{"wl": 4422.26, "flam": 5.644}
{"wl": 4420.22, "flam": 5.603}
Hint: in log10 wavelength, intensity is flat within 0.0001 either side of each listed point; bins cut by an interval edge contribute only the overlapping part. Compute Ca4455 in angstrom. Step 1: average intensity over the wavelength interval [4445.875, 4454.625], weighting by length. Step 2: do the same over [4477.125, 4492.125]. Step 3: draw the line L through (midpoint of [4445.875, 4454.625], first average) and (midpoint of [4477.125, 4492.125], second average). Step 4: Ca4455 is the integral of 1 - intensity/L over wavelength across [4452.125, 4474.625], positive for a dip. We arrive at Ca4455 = 1.3 angstrom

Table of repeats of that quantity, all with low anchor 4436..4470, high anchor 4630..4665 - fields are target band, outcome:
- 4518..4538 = -0.7 angstrom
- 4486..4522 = -4.4 angstrom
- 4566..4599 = -1.5 angstrom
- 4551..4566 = -1.0 angstrom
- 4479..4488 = -0.5 angstrom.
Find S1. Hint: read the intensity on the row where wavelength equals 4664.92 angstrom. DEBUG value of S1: 6.305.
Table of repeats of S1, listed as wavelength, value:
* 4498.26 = 6.331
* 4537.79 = 5.952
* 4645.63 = 5.753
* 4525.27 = 6.025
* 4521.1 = 6.447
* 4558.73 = 6.389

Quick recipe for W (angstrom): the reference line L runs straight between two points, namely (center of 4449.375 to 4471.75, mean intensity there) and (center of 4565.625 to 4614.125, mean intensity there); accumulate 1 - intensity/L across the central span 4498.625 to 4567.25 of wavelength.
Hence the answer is -2.8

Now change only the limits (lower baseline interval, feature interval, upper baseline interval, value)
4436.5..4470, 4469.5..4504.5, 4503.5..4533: -1.55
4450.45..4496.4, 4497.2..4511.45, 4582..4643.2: -1.50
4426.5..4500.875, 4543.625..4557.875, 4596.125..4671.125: -0.27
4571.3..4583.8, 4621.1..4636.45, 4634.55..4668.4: -1.09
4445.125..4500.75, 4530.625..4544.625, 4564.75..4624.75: 0.50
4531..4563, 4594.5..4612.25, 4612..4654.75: 0.24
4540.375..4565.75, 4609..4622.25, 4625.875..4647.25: -1.08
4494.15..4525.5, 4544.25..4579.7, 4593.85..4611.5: 0.15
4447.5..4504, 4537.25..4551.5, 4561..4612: 0.14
